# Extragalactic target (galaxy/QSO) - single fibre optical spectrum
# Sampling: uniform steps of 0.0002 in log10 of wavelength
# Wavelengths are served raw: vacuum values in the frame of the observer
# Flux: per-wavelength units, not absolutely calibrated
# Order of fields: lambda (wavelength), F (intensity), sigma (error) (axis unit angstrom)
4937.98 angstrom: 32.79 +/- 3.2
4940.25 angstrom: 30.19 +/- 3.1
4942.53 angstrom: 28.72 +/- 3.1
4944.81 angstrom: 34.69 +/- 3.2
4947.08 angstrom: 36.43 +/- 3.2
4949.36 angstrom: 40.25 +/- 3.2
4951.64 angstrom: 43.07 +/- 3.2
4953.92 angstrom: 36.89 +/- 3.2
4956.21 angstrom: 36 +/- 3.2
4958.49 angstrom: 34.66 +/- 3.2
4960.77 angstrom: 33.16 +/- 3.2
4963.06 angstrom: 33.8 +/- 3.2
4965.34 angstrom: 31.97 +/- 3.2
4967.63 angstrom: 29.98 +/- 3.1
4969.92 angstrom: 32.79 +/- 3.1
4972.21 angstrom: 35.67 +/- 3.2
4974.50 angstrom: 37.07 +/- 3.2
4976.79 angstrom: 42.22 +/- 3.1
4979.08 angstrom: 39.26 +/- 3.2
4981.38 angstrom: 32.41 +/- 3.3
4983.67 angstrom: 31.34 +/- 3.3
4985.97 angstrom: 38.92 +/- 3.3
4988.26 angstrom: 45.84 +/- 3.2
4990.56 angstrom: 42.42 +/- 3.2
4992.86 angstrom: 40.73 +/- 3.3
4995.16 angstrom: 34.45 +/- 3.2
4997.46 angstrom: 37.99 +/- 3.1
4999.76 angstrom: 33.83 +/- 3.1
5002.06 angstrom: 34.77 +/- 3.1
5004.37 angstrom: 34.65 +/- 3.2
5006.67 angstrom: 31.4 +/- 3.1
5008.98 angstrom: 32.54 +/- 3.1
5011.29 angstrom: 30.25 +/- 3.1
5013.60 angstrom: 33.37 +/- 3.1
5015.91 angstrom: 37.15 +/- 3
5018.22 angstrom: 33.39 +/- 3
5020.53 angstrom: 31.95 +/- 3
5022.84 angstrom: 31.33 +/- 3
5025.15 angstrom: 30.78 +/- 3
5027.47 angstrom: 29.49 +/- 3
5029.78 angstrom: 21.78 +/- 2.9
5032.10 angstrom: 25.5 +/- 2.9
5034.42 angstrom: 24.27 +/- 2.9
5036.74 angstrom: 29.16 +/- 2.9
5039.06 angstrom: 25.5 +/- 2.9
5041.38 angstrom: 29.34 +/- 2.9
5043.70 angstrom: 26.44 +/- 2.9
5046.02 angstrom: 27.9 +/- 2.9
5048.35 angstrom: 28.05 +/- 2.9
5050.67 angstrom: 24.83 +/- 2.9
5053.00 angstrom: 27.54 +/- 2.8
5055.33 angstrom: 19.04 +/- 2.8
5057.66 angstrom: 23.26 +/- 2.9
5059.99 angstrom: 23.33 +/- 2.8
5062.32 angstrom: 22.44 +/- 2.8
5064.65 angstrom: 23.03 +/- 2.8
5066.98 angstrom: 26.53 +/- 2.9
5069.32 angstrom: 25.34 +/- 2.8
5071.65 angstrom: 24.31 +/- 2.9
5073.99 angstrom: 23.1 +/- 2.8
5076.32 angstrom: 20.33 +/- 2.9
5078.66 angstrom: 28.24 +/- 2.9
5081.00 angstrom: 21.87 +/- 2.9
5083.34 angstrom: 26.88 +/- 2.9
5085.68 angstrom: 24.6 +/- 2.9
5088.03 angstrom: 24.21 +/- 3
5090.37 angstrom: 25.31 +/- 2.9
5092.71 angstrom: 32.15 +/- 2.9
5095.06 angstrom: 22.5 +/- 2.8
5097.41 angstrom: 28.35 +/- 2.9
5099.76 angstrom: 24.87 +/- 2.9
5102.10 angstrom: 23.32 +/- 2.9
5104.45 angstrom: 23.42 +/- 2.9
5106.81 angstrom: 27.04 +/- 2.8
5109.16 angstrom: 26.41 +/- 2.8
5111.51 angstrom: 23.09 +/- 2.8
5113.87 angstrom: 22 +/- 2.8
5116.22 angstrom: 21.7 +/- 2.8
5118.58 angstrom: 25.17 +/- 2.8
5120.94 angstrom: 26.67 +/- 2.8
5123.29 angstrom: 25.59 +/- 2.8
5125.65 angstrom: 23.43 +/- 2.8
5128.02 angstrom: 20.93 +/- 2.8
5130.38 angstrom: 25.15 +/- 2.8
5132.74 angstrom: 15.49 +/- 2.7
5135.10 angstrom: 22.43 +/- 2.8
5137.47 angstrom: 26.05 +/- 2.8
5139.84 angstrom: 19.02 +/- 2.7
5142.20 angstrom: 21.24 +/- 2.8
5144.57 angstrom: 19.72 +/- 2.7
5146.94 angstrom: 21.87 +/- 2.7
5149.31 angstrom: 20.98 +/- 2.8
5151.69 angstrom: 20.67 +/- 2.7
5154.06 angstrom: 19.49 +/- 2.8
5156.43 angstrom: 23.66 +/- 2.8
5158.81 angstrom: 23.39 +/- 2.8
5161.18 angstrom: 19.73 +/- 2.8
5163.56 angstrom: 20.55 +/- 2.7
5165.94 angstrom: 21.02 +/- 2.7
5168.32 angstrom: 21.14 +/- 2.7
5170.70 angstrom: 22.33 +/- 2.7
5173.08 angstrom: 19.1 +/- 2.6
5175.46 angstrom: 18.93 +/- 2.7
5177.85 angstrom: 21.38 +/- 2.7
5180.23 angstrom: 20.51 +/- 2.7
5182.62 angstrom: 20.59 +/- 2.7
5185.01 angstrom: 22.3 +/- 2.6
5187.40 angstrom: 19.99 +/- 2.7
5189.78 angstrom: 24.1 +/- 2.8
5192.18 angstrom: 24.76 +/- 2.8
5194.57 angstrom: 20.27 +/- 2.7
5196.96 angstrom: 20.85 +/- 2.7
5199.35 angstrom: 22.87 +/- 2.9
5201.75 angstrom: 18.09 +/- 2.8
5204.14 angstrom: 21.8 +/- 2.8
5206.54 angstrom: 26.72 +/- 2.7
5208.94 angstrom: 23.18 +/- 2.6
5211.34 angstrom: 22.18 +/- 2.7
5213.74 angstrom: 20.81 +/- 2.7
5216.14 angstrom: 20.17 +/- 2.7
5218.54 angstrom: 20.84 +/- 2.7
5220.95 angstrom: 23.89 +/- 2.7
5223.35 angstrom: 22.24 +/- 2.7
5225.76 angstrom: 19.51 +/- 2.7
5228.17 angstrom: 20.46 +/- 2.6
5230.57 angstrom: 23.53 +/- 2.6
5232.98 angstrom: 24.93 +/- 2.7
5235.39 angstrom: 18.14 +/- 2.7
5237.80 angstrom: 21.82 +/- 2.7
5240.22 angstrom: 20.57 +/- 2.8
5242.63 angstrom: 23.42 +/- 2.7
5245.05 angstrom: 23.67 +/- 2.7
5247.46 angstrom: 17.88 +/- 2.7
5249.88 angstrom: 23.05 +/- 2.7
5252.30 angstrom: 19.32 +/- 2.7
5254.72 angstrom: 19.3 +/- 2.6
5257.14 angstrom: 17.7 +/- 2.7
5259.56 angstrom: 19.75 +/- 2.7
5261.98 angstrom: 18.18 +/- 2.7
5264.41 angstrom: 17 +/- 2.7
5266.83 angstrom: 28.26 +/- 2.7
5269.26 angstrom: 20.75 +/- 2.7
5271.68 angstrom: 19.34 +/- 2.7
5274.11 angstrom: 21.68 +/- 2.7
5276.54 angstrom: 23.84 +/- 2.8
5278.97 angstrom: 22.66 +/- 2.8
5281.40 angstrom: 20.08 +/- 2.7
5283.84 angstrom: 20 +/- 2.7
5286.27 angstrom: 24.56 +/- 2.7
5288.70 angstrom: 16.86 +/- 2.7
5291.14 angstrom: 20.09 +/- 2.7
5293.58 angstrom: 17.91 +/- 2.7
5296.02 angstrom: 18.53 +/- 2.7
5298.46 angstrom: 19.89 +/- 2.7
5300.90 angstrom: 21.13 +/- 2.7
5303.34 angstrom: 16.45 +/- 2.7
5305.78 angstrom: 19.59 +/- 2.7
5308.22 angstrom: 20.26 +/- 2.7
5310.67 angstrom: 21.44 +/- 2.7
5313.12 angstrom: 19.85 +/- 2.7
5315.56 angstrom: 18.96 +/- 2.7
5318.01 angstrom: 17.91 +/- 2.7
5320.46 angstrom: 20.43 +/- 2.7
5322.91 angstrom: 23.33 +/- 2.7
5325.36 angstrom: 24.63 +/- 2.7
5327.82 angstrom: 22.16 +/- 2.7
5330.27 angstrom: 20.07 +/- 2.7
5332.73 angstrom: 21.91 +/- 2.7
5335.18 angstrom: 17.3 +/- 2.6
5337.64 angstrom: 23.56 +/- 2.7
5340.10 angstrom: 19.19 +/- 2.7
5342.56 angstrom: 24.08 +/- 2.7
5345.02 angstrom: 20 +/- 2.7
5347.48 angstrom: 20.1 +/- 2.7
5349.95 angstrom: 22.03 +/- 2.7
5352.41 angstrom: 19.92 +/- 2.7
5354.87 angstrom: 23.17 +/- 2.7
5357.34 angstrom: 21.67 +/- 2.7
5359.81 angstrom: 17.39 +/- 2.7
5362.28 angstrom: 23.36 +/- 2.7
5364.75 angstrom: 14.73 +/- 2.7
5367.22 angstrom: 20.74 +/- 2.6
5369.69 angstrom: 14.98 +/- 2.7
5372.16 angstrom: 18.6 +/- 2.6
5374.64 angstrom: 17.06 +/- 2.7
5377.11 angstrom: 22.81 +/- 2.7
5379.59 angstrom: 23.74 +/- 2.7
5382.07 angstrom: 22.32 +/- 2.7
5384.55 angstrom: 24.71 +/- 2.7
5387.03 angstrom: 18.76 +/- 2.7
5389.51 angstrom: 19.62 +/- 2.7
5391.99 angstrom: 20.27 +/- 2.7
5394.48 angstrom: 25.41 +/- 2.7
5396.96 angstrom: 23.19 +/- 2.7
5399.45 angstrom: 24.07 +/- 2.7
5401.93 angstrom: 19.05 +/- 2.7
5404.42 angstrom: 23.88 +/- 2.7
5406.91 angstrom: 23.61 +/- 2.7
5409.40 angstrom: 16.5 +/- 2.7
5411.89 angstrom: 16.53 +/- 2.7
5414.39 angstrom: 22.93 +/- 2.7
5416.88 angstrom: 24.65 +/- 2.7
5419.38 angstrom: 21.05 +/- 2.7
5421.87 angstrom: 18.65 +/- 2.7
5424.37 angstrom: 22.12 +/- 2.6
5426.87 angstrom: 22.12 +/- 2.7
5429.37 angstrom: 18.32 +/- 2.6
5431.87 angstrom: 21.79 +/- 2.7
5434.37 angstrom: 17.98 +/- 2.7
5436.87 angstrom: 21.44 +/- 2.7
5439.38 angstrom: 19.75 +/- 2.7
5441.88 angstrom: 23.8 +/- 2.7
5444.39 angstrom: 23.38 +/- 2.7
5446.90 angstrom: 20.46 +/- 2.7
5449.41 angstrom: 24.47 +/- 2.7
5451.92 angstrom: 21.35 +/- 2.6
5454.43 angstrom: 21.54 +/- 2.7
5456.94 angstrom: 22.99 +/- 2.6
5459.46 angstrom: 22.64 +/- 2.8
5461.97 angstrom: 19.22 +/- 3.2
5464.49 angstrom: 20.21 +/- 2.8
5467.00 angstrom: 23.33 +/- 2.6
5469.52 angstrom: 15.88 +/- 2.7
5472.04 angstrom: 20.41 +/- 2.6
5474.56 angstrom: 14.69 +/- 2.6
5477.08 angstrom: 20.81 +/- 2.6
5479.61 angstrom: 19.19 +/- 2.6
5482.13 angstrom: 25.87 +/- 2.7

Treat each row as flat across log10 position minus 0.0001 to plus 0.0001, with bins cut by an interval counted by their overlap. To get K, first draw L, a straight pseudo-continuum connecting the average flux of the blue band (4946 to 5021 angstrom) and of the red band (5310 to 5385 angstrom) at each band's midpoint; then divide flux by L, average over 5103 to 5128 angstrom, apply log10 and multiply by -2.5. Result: 0.24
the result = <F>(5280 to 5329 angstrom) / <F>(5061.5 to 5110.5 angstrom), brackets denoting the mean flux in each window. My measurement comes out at 0.8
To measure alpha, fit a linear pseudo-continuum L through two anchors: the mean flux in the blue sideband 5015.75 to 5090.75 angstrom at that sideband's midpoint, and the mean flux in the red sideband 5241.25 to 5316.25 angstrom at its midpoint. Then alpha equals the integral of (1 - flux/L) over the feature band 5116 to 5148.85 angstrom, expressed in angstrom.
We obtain 2.3 angstrom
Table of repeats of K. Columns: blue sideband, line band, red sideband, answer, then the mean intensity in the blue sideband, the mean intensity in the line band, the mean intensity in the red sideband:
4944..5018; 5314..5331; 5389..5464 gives 0.18 mag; 35.9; 21.1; 21.4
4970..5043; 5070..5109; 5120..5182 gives 0.06 mag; 33.4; 25.1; 21.5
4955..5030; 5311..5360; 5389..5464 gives 0.15 mag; 34.6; 21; 21.4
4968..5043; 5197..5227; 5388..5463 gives 0.25 mag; 33.4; 21.8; 21.4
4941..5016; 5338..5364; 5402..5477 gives 0.13 mag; 35.7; 21.1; 20.9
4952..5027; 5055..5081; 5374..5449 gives 0.35 mag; 35.1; 23.6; 21.4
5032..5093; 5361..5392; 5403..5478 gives 0.08 mag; 25.2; 20.1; 20.9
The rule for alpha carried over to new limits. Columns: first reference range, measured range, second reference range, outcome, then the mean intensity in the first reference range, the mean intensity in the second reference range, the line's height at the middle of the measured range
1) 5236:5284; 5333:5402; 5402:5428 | 0.69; 20.9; 21.1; 21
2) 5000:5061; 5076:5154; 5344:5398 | 9.26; 28.8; 20.7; 26.8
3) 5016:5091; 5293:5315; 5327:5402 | 2.40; 26.1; 20.9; 21.9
